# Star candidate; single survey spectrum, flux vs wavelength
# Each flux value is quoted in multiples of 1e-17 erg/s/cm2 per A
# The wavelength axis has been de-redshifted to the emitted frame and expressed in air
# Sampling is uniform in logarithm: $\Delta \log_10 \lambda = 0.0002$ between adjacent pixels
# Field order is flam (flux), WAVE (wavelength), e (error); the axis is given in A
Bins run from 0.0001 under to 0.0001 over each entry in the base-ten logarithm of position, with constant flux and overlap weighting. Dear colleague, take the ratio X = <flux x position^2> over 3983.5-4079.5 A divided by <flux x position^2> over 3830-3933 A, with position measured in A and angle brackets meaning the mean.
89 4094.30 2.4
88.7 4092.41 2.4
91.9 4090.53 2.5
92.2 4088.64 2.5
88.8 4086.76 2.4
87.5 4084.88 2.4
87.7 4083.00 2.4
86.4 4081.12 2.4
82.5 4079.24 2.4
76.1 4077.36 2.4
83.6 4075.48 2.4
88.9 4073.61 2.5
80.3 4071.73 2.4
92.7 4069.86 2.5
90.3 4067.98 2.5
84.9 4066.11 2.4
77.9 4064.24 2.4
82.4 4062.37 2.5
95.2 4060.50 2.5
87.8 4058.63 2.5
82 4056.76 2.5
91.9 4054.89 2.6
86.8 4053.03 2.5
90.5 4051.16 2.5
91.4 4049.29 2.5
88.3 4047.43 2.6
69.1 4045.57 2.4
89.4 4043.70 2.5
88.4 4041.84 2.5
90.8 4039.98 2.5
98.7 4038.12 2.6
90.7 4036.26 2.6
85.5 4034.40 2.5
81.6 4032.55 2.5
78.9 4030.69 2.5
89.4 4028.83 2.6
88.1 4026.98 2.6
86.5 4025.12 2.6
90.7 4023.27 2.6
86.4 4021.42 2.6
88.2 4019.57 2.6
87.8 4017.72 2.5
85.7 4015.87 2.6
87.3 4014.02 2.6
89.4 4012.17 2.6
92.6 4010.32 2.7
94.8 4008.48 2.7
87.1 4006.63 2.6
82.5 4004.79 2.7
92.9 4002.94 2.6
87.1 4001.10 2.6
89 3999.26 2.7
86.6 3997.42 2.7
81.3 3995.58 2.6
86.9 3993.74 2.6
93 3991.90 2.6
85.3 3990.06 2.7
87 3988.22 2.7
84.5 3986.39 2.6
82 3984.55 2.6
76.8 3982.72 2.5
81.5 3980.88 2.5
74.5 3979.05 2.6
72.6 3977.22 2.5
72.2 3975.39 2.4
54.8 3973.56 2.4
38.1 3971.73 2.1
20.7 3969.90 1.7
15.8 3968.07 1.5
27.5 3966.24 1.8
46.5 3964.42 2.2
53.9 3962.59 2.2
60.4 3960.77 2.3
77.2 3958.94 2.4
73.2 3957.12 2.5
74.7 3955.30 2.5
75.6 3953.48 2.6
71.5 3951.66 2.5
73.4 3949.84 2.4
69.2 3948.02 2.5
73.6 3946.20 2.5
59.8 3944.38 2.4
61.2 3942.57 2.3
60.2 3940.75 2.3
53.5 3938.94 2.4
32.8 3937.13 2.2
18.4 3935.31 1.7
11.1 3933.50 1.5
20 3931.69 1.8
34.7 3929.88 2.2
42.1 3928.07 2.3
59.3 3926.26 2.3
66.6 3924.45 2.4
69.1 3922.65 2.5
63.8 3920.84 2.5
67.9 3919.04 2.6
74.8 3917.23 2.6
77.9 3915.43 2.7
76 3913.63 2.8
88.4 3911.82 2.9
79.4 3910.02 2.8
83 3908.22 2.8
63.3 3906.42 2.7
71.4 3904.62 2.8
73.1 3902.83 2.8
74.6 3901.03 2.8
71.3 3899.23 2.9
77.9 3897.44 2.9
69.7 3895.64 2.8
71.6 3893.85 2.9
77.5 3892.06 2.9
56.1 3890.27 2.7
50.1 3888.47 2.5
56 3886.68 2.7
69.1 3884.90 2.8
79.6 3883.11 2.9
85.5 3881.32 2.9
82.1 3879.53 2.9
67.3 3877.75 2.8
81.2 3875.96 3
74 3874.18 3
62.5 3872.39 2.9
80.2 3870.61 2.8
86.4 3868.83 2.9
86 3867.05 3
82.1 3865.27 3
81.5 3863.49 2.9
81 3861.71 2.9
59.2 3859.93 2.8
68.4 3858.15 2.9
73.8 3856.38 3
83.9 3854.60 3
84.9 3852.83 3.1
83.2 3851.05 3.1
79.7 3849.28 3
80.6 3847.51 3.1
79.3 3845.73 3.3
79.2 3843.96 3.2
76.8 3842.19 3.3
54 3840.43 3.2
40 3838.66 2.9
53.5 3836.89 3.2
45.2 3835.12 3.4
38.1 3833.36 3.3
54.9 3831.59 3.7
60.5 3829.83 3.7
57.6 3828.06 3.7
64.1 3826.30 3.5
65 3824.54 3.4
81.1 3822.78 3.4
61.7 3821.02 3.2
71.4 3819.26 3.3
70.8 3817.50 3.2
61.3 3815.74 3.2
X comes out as 1.36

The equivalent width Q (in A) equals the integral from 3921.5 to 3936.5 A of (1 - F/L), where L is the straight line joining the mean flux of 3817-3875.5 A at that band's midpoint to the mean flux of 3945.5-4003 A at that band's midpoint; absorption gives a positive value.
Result 6.3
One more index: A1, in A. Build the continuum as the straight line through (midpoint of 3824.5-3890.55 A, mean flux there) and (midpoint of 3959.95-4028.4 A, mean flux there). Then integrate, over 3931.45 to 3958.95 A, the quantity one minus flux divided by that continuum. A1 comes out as 6.3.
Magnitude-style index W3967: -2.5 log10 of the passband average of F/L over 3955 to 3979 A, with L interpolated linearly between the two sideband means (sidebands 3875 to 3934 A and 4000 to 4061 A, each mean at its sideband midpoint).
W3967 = 0.41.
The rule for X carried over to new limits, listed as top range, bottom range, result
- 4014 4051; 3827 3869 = 1.38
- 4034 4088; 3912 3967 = 1.59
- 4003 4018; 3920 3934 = 1.98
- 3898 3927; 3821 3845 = 1.27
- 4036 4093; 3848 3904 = 1.29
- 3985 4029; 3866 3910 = 1.28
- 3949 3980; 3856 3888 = 0.81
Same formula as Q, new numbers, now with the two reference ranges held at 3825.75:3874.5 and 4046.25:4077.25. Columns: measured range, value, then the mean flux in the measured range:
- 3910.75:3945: 9.5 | 54.7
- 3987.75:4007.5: -1.4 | 87.2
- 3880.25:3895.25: 0.9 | 68.4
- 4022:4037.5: -0.5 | 86.7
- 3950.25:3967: 3.3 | 62.9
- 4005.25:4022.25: -1.2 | 88.7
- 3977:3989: 0.0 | 80.2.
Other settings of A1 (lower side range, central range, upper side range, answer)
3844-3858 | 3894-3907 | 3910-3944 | -1.6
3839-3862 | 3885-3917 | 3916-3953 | -4.8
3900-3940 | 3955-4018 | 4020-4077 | 0.3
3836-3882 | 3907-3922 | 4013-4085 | 0.4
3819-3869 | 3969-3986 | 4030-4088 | 3.3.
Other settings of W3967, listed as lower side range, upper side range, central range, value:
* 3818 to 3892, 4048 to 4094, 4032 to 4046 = -0.04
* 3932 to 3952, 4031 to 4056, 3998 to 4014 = -0.20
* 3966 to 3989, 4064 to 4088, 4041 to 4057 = -0.10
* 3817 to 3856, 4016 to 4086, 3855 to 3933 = 0.03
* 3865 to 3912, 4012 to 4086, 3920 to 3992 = 0.32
